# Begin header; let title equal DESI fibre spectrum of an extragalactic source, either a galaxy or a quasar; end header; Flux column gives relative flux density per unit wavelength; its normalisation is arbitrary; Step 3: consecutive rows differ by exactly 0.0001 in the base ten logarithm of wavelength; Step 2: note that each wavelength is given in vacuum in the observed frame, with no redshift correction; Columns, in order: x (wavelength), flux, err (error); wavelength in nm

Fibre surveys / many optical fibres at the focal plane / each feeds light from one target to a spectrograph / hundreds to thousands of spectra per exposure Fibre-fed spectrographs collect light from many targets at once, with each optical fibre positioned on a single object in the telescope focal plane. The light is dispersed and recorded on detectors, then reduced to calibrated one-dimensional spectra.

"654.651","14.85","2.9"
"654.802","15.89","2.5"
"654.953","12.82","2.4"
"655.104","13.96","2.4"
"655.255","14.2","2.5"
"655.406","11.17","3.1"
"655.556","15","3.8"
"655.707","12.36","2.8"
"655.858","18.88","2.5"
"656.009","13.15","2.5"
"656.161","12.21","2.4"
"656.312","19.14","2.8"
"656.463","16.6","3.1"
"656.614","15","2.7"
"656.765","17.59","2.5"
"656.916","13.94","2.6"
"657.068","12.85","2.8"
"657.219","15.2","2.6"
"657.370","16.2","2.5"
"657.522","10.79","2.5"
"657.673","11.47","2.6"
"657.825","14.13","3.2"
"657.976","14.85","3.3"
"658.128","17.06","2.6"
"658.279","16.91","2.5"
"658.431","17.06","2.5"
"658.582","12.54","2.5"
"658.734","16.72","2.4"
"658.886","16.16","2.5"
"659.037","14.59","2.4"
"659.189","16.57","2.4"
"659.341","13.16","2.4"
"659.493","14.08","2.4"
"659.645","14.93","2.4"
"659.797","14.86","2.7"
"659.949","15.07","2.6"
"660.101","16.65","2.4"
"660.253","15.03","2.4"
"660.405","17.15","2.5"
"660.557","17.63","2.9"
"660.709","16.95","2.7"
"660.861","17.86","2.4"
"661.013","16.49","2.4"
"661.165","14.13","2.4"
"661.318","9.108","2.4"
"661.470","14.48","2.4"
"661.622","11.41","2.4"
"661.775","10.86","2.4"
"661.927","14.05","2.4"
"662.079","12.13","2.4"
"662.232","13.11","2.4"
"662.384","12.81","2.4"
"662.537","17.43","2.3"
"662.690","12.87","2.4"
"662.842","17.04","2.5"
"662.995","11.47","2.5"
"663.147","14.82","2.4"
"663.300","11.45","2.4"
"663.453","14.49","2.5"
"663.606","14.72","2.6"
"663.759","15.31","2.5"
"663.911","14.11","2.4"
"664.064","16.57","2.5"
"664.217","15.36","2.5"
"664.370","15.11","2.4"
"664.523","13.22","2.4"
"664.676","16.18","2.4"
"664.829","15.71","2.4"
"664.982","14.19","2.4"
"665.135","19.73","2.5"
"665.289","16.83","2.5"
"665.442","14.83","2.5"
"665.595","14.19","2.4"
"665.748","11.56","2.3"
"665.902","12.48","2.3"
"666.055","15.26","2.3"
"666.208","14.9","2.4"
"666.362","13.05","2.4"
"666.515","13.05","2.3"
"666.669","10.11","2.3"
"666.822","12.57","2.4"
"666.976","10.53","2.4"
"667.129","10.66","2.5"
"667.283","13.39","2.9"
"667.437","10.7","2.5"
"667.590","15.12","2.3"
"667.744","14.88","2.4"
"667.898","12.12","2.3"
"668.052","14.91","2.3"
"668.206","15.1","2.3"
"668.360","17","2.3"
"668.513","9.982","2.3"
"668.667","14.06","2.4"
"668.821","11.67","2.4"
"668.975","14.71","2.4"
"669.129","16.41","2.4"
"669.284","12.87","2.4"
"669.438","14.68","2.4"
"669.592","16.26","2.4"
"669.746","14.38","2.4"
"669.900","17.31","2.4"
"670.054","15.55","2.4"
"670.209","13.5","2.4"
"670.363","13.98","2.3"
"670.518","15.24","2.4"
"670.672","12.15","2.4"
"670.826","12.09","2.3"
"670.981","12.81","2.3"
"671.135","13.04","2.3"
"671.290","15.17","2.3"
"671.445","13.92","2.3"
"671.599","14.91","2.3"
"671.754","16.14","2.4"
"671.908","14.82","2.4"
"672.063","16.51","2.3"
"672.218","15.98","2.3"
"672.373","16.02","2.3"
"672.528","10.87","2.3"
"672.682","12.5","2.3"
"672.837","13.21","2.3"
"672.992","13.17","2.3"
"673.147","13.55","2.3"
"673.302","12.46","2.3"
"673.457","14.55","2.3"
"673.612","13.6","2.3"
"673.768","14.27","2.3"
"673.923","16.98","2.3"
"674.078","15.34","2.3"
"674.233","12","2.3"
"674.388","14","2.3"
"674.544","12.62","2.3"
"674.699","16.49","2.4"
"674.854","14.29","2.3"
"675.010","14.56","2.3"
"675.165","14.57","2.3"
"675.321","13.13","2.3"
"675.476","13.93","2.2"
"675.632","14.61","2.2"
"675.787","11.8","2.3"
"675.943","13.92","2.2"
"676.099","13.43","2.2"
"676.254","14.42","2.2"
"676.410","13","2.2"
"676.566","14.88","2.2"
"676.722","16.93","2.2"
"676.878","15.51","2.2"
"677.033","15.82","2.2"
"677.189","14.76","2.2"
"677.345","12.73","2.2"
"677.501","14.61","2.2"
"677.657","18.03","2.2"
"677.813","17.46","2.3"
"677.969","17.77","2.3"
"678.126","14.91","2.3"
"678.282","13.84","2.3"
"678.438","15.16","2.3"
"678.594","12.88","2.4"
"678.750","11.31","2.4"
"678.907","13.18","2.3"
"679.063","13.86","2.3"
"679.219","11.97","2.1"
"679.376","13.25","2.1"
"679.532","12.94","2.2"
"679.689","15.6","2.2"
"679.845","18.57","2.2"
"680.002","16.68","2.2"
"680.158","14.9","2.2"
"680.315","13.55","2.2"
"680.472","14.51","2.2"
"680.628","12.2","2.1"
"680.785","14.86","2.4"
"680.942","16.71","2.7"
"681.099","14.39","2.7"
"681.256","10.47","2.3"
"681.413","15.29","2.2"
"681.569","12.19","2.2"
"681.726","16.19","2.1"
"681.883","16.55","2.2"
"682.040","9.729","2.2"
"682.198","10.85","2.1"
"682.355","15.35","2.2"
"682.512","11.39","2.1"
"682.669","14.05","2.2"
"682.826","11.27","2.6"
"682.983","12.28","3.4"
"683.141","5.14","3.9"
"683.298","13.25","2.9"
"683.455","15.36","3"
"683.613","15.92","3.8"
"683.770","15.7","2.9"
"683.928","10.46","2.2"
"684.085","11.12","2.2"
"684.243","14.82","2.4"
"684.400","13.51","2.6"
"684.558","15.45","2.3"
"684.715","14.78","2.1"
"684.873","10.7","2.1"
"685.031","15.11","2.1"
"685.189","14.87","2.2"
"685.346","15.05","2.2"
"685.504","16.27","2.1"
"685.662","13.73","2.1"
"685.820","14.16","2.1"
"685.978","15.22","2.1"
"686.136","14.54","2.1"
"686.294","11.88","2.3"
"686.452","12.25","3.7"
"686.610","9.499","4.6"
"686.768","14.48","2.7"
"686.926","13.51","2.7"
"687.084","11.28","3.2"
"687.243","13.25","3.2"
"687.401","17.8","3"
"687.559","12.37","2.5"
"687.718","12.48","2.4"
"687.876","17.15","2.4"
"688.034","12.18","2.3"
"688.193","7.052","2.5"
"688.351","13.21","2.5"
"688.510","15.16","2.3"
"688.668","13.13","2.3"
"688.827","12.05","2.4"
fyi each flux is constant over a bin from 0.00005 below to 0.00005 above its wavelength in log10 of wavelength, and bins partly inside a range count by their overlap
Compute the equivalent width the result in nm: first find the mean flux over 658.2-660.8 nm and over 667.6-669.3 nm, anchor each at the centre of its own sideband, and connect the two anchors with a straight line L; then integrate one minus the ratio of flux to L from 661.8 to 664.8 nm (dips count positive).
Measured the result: 0.136 nm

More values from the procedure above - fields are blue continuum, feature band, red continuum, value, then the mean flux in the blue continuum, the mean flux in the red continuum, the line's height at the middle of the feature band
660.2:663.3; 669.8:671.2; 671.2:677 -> 0.029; 14.3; 14.3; 14.3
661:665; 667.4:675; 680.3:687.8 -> -0.224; 14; 13.5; 13.8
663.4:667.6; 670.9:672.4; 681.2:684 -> -0.139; 14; 12.9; 13.6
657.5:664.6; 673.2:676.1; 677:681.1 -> 0.122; 14.6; 14.7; 14.7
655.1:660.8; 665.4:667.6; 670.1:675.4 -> 0.269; 15.1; 14.1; 14.5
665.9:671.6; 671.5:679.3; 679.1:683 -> -0.317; 13.7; 13.9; 13.8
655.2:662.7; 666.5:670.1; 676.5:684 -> 0.189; 14.7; 14.1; 14.4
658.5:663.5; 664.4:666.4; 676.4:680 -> -0.034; 14.5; 14.8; 14.6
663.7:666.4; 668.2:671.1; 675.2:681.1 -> 0.126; 14.9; 14.5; 14.8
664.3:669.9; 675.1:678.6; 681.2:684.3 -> -0.380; 14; 12.9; 13.3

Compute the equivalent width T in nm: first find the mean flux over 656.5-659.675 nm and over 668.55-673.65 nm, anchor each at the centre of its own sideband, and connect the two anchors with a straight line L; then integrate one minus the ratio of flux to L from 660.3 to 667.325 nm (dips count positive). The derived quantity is 0.19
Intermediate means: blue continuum 14.9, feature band 14.2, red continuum 14.2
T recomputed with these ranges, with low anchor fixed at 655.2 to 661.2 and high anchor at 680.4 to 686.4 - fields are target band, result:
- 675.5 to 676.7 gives 0.01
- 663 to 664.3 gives 0.03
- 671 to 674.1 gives -0.01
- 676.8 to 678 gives -0.16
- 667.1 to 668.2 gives 0.09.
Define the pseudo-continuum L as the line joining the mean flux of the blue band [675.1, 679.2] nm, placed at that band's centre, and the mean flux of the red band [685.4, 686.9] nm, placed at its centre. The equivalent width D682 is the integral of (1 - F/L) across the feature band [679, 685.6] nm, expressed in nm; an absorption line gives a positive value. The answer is 0.10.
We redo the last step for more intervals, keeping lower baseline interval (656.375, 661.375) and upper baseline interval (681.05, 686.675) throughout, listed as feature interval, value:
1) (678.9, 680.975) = -0.14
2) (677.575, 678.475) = -0.16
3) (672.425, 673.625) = 0.09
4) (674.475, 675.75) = -0.02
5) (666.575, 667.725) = 0.20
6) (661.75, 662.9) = 0.08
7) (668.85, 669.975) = -0.05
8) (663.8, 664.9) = -0.03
